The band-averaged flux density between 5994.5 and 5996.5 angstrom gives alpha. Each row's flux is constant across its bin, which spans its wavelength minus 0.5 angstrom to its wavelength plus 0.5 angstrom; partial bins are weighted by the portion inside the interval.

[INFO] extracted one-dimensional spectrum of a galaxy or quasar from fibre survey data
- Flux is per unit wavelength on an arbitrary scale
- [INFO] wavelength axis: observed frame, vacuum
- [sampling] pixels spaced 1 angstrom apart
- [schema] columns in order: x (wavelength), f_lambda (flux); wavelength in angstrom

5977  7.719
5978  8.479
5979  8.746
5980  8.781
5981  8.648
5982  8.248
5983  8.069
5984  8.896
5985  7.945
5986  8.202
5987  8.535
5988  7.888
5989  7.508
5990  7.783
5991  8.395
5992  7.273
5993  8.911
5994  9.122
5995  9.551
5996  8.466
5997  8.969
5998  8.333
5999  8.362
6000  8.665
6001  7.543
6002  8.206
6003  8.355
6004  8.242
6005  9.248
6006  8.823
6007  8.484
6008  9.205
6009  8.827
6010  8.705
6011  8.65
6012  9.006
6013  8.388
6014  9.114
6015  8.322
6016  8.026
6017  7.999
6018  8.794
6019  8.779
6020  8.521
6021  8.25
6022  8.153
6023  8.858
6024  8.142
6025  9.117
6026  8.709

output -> 9.01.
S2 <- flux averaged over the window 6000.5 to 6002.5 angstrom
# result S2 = 7.87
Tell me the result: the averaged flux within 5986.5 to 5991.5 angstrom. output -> 8.02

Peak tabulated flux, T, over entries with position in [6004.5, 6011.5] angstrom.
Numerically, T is 9.248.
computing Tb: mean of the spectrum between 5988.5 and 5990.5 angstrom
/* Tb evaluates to 7.65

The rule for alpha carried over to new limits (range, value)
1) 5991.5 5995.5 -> 8.71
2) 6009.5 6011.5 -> 8.68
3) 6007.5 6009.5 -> 9.02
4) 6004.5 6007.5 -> 8.85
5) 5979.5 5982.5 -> 8.56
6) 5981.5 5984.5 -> 8.4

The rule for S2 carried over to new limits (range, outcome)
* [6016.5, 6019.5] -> 8.52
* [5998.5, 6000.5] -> 8.51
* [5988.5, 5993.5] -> 7.97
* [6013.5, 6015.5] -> 8.72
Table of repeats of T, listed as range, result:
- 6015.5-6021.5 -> 8.794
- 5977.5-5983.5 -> 8.781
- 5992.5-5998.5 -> 9.551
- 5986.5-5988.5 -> 8.535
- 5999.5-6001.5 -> 8.665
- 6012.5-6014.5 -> 9.114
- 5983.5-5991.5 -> 8.896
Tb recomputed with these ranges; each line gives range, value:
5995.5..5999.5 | 8.53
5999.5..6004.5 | 8.2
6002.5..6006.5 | 8.67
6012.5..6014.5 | 8.75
